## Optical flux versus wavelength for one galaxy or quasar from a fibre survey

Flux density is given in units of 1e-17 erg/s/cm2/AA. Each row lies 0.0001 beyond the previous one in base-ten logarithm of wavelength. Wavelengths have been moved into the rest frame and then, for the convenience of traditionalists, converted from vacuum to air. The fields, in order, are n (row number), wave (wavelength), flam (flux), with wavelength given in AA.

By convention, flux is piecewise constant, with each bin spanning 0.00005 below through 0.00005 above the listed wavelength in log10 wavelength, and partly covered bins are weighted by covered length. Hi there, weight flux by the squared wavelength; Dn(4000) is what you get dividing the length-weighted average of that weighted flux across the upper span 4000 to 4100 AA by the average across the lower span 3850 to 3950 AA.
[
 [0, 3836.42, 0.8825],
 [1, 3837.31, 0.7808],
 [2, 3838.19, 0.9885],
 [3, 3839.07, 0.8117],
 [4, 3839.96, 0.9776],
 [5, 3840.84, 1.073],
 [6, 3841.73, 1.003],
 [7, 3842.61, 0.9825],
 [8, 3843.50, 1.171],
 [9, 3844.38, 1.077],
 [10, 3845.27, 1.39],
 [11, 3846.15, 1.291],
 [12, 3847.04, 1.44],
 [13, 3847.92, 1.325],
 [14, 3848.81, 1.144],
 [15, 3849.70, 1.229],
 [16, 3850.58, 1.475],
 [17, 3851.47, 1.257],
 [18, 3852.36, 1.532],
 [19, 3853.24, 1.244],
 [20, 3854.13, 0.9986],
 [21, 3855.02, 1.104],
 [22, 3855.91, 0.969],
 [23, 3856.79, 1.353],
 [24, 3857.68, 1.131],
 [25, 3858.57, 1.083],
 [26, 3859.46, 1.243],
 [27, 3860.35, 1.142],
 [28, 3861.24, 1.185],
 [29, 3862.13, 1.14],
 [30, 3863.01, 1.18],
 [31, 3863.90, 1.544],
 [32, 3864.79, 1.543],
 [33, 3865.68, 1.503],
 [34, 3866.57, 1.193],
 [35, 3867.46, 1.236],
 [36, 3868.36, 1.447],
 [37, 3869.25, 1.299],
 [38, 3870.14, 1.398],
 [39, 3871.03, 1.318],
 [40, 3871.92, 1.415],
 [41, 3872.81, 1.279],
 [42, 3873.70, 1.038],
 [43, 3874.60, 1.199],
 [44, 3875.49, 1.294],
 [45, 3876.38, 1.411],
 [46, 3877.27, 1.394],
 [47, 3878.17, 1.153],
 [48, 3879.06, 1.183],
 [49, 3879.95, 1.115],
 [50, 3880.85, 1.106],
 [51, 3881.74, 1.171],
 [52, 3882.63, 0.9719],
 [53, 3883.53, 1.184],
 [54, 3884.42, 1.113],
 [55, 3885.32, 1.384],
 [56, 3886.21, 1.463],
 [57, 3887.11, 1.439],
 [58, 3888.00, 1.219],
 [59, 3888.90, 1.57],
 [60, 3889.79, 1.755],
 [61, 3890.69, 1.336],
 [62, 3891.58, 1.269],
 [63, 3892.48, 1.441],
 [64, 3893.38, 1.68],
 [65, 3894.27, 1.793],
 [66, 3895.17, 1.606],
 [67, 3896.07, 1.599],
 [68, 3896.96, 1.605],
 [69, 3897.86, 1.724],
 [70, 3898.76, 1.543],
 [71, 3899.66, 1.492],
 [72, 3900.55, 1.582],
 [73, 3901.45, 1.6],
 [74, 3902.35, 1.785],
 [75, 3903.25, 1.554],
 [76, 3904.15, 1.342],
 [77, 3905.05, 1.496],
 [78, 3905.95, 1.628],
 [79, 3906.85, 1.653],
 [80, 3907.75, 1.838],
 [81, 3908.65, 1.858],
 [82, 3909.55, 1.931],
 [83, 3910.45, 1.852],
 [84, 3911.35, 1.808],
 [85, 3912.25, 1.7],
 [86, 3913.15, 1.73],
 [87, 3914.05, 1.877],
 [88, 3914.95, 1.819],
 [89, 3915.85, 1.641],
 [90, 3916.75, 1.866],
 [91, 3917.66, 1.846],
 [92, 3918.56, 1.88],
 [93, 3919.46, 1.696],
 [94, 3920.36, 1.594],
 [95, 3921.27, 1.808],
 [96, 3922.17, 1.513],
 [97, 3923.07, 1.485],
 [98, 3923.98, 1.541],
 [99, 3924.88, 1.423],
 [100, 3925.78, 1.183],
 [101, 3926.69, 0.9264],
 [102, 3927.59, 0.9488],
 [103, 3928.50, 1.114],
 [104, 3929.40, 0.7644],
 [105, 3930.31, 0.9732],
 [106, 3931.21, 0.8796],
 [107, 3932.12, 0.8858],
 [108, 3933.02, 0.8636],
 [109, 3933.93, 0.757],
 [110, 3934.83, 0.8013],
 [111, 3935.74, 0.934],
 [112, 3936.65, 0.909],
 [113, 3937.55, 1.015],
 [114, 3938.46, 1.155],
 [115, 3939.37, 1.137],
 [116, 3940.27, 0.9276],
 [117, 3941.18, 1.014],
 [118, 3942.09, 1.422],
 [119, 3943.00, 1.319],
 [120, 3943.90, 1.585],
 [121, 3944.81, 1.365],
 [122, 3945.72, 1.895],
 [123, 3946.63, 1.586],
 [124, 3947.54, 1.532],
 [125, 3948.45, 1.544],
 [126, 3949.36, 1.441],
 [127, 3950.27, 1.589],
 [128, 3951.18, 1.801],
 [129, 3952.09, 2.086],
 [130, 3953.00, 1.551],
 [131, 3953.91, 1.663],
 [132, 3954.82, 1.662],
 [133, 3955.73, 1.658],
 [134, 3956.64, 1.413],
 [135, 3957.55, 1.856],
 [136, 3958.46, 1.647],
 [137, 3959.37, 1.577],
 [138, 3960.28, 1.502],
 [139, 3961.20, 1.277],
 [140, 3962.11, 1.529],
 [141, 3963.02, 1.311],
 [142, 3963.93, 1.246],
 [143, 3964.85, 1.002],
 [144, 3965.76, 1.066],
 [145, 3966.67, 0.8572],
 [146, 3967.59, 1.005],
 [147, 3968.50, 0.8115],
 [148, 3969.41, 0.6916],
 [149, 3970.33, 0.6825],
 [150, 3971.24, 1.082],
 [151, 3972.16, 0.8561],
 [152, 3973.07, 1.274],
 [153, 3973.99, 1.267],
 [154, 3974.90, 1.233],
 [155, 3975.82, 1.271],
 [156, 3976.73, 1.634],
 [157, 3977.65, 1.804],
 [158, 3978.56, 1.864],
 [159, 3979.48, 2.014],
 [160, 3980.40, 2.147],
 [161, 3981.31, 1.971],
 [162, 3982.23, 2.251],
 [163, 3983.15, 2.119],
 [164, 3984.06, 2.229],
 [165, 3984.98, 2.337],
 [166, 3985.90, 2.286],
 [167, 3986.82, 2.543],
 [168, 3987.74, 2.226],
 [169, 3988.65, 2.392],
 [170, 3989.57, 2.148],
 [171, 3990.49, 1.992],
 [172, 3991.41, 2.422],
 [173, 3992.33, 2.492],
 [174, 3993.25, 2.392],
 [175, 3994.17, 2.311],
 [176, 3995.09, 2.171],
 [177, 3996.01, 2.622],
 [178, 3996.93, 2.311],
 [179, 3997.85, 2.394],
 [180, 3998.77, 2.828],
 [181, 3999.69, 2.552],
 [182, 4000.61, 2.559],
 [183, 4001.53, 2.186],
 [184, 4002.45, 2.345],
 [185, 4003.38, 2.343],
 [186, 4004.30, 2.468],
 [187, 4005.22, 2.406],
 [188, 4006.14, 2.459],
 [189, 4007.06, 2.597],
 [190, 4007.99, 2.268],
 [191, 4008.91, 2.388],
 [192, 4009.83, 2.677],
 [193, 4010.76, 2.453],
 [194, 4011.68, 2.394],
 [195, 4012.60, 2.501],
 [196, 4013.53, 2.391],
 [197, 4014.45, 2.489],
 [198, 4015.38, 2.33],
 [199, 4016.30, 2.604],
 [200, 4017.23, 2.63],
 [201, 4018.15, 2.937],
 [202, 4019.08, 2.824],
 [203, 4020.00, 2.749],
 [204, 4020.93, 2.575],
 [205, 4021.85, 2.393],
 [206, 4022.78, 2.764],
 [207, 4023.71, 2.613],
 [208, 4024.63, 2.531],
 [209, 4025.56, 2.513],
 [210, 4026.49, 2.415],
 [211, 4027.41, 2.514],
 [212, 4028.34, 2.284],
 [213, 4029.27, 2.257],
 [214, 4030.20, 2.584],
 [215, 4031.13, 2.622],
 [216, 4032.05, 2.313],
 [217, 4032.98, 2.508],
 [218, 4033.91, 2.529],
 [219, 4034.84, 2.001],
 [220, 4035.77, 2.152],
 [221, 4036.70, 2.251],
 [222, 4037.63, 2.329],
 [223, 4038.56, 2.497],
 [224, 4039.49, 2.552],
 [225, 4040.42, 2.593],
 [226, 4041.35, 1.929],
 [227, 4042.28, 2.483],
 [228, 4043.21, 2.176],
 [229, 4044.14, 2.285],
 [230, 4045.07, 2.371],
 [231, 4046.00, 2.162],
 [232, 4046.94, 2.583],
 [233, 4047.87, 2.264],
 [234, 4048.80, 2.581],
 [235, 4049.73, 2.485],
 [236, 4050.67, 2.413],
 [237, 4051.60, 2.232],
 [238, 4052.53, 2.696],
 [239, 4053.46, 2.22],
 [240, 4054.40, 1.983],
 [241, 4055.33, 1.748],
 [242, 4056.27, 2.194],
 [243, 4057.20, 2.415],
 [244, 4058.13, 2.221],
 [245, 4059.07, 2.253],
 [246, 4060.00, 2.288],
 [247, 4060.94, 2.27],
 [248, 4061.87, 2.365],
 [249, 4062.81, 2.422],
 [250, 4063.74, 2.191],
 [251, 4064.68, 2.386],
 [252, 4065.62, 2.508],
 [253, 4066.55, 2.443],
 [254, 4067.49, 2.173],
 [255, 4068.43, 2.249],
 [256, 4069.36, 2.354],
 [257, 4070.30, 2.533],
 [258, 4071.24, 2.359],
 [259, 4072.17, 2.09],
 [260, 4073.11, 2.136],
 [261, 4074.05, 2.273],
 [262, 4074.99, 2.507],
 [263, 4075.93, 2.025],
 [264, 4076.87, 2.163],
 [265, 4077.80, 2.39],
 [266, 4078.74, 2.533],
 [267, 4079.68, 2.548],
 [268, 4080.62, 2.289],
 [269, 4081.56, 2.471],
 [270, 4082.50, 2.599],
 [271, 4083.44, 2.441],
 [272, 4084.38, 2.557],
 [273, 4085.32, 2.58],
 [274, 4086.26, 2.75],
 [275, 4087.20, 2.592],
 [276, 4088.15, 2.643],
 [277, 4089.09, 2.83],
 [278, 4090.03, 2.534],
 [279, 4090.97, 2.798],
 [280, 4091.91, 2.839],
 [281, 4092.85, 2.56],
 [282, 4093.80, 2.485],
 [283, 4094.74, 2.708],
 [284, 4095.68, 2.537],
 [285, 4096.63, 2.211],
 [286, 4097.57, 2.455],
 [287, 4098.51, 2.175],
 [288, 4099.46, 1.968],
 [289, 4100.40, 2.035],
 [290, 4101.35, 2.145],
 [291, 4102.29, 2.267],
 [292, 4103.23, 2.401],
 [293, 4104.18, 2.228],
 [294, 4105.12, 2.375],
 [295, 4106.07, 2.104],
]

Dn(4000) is 1.89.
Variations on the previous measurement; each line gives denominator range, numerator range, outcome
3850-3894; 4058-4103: 2.07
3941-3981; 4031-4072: 1.71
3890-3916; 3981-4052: 1.55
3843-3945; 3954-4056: 1.66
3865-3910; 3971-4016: 1.61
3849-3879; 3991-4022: 2.11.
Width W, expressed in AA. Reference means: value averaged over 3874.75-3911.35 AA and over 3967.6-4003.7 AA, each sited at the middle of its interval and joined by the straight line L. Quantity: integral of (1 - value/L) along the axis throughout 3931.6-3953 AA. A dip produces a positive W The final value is 5.6 AA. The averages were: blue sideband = 1.48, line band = 1.29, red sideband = 1.96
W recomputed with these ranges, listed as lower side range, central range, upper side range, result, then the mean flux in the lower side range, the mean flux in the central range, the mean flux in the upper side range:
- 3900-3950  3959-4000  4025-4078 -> 1.3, 1.42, 1.78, 2.33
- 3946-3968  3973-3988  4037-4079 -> -2.2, 1.48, 1.92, 2.32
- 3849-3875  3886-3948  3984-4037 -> 8.5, 1.26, 1.45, 2.44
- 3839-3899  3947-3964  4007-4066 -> 2.6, 1.29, 1.58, 2.41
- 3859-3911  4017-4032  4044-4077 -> -3.2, 1.42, 2.57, 2.3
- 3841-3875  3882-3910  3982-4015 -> 0.6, 1.25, 1.53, 2.39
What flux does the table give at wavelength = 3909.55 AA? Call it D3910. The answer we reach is 1.931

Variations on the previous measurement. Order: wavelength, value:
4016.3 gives 2.604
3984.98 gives 2.337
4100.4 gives 2.035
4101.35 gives 2.145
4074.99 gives 2.507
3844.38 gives 1.077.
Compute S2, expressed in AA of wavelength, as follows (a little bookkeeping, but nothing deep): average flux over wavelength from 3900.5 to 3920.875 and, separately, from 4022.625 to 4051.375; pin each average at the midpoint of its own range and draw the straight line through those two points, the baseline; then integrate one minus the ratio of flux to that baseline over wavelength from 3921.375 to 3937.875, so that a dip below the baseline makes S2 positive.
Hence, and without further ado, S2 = 6.82 AA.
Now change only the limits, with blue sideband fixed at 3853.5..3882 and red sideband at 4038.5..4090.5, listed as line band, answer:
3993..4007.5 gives -3.1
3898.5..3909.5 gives -1.3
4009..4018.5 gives -2.1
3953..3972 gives 5.4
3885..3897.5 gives -1.2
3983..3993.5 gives -2.0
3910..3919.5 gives -1.8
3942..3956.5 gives 0.9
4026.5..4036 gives -0.9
